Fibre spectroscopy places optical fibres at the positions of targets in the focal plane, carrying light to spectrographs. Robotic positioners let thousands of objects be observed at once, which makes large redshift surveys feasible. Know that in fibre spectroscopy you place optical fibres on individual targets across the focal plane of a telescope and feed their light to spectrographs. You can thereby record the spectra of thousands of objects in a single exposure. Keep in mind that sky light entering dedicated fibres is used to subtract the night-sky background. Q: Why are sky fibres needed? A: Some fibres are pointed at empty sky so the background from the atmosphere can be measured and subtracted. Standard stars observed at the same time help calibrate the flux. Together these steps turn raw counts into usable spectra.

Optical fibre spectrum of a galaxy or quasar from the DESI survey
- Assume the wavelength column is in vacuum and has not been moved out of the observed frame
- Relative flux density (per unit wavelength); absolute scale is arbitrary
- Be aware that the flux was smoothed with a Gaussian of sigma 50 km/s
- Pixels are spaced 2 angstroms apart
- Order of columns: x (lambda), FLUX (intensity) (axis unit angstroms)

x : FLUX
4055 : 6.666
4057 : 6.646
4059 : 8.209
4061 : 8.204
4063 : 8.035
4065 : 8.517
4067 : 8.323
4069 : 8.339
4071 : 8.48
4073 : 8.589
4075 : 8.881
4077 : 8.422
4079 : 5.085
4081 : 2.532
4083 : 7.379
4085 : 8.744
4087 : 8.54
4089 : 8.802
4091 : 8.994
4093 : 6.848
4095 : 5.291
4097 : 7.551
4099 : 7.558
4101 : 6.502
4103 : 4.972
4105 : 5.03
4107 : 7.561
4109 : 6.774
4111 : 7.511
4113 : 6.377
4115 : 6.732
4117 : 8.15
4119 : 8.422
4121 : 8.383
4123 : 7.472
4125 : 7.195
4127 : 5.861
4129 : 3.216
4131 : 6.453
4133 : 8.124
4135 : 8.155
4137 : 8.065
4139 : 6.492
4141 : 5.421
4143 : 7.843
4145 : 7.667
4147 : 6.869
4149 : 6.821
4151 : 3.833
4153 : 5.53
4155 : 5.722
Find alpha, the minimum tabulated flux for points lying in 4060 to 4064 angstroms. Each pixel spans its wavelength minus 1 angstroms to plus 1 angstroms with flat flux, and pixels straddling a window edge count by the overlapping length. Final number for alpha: 8.035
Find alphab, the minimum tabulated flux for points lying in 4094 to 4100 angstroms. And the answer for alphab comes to 5.291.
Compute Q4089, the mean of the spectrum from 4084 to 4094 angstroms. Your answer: 8.39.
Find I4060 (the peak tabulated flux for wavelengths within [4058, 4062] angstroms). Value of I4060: 8.209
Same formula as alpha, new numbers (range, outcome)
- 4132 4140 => 6.492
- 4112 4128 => 5.861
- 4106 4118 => 6.377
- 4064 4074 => 8.323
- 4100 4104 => 4.972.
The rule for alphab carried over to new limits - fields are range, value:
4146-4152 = 3.833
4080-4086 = 2.532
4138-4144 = 5.421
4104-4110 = 5.03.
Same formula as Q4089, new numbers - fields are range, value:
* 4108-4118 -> 7.11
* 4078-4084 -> 5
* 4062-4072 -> 8.34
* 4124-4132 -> 5.68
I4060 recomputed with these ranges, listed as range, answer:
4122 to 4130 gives 7.472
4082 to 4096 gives 8.994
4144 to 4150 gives 7.667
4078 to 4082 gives 5.085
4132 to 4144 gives 8.155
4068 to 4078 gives 8.881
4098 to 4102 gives 7.558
